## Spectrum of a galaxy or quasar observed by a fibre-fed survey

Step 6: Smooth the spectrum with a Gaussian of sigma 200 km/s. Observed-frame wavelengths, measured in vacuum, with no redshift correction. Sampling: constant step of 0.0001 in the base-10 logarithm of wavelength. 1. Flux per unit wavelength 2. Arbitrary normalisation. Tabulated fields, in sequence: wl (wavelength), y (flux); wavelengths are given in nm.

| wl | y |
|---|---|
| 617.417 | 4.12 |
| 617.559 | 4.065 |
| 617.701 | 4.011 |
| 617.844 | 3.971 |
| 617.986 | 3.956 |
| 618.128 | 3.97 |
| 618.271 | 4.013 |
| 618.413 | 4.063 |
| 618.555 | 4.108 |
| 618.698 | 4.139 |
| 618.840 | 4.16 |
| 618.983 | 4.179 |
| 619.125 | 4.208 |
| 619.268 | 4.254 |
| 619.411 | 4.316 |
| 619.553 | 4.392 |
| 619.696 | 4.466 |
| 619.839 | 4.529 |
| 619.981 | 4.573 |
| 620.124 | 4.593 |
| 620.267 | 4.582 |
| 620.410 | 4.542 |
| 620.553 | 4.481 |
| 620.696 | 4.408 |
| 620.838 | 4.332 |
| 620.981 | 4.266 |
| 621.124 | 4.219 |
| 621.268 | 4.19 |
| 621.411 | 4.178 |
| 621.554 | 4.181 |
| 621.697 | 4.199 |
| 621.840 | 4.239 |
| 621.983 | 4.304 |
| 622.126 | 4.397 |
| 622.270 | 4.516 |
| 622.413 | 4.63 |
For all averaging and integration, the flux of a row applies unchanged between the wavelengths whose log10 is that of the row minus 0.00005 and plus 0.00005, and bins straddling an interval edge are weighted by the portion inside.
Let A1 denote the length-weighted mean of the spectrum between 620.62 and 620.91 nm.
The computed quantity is 4.38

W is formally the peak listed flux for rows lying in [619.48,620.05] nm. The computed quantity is 4.573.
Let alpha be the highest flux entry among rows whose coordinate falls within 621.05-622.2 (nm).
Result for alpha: 4.397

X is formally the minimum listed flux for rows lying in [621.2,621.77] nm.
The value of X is 4.178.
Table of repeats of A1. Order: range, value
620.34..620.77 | 4.48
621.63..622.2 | 4.29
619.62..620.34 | 4.54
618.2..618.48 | 4.04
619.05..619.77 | 4.33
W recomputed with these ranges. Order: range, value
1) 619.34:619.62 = 4.392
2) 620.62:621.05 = 4.408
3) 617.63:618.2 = 4.011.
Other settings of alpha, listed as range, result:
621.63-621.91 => 4.239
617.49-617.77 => 4.065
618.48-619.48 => 4.316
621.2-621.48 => 4.19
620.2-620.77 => 4.582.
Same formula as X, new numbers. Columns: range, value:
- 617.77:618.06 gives 3.956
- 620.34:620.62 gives 4.481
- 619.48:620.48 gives 4.392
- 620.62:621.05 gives 4.266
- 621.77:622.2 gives 4.239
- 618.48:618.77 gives 4.108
